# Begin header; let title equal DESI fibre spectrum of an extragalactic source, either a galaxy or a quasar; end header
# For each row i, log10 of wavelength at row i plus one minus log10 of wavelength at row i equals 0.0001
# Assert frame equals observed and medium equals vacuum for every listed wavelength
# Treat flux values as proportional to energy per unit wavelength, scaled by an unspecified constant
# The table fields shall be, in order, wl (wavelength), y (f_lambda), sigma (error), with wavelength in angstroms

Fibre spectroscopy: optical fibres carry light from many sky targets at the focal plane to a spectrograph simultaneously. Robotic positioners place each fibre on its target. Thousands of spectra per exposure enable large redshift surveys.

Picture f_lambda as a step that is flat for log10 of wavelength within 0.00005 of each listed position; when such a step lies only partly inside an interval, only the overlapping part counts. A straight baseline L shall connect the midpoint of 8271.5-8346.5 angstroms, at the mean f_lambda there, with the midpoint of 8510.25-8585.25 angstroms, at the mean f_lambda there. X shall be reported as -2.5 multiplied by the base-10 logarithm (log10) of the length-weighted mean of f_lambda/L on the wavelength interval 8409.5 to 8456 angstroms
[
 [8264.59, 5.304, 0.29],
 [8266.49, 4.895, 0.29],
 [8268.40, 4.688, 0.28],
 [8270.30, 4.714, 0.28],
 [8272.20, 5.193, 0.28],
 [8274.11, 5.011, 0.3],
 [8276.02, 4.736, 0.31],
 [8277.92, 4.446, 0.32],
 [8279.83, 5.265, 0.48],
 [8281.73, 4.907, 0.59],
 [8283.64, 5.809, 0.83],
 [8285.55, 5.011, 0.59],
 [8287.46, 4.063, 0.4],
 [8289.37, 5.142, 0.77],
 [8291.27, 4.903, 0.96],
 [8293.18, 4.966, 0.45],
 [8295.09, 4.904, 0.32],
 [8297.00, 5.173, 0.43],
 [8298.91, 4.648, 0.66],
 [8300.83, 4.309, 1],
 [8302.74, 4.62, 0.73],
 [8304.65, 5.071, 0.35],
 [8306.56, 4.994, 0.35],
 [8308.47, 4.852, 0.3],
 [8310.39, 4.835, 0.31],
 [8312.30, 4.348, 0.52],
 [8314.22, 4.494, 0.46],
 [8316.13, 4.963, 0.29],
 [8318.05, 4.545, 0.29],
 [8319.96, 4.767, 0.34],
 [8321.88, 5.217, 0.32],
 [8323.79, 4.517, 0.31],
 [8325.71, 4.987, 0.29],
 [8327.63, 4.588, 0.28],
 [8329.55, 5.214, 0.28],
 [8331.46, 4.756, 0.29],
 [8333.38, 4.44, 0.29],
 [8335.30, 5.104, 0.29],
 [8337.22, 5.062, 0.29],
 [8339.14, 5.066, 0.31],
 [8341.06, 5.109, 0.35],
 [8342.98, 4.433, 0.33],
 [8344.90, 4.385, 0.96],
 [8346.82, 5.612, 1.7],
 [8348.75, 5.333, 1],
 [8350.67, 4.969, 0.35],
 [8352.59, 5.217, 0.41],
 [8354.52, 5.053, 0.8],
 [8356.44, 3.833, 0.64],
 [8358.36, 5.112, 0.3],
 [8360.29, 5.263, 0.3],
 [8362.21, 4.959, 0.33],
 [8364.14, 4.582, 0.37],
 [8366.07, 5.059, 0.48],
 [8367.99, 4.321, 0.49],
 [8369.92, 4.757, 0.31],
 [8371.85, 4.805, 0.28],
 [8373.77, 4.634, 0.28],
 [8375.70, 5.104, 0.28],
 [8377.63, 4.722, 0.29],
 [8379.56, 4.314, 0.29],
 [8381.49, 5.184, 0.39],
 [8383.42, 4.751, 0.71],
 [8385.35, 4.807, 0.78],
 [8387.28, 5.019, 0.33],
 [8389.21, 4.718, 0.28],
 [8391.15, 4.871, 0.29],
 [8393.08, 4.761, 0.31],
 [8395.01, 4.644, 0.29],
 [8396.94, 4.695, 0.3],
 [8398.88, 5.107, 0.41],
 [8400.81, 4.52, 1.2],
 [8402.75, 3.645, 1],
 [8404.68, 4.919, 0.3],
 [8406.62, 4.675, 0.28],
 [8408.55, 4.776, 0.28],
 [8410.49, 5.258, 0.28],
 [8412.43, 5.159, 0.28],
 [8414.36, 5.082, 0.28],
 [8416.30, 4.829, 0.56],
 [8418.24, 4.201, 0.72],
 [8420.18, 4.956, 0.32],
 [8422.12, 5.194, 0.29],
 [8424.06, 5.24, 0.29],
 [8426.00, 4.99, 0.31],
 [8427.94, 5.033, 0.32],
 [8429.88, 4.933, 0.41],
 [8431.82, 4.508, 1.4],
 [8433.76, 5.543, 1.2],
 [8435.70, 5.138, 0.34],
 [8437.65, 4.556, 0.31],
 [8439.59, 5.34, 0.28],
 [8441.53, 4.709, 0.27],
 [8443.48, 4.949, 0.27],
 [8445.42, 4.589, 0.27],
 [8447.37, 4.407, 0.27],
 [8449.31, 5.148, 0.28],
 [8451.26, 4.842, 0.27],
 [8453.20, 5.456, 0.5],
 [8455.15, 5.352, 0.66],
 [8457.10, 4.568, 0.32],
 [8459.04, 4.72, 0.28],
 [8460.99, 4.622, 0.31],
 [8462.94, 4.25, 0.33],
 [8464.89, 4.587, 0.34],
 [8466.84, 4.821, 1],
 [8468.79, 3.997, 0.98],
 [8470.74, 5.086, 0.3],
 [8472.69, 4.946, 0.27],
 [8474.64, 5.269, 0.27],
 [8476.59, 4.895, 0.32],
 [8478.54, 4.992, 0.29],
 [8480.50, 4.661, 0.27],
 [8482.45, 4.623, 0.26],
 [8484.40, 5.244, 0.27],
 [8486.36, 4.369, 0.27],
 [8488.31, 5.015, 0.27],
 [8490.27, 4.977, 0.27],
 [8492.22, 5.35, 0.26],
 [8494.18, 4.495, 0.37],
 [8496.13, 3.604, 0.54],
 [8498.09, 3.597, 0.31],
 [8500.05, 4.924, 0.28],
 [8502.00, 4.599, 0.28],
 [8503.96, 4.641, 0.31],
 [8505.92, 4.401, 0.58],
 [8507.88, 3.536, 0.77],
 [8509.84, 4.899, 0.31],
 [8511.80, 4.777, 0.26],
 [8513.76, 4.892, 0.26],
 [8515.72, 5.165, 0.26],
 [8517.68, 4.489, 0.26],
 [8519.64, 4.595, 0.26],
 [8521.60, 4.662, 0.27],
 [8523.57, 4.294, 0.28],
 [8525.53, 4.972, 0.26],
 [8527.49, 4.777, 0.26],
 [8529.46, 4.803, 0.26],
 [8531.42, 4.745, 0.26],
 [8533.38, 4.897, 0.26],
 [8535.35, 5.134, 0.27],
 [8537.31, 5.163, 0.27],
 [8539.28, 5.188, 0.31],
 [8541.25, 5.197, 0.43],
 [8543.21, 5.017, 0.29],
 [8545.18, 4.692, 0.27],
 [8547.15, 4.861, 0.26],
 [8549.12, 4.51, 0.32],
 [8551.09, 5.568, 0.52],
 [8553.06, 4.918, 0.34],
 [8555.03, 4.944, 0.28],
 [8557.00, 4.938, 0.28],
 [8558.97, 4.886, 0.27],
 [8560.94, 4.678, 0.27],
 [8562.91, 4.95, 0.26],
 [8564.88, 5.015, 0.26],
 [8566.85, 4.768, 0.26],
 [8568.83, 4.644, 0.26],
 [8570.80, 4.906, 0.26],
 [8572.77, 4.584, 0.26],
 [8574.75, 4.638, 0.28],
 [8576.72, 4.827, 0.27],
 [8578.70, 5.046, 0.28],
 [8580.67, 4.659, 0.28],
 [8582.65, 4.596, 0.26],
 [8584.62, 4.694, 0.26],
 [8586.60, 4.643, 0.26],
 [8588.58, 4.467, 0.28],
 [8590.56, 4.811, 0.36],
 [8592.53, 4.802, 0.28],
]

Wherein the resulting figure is -0.03 mag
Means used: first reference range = 4.85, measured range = 4.97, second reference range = 4.85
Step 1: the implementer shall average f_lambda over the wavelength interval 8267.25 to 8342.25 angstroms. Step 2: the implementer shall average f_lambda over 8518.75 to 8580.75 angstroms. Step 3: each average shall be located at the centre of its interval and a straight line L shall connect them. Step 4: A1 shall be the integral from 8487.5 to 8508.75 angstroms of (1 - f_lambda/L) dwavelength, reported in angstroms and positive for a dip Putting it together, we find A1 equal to 1.7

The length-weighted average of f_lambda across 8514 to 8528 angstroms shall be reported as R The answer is 4.72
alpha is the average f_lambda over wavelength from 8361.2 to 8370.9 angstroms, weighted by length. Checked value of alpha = 4.74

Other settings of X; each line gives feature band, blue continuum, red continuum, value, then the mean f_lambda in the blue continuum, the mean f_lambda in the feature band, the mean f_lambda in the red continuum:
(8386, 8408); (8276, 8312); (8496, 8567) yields 0.03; 4.87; 4.69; 4.76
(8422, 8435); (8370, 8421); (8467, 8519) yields -0.07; 4.77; 5.06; 4.67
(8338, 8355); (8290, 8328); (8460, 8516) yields -0.06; 4.79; 5.02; 4.66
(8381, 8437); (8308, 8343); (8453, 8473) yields -0.02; 4.81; 4.86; 4.73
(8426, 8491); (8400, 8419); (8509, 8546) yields -0.02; 4.71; 4.85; 4.86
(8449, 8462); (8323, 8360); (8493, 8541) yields -0.05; 4.89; 4.95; 4.65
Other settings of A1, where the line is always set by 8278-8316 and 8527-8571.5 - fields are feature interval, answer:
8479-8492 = 0.1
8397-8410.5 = 0.6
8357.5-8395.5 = 0.4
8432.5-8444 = -0.3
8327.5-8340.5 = -0.1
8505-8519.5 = 0.9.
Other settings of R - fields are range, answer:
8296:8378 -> 4.83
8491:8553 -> 4.73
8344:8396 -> 4.84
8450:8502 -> 4.74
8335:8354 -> 5.03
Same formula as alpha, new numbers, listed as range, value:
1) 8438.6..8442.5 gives 5.03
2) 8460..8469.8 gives 4.46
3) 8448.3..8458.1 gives 5.07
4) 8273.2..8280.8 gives 4.87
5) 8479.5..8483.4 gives 4.64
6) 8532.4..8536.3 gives 5.01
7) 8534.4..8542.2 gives 5.17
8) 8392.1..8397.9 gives 4.71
